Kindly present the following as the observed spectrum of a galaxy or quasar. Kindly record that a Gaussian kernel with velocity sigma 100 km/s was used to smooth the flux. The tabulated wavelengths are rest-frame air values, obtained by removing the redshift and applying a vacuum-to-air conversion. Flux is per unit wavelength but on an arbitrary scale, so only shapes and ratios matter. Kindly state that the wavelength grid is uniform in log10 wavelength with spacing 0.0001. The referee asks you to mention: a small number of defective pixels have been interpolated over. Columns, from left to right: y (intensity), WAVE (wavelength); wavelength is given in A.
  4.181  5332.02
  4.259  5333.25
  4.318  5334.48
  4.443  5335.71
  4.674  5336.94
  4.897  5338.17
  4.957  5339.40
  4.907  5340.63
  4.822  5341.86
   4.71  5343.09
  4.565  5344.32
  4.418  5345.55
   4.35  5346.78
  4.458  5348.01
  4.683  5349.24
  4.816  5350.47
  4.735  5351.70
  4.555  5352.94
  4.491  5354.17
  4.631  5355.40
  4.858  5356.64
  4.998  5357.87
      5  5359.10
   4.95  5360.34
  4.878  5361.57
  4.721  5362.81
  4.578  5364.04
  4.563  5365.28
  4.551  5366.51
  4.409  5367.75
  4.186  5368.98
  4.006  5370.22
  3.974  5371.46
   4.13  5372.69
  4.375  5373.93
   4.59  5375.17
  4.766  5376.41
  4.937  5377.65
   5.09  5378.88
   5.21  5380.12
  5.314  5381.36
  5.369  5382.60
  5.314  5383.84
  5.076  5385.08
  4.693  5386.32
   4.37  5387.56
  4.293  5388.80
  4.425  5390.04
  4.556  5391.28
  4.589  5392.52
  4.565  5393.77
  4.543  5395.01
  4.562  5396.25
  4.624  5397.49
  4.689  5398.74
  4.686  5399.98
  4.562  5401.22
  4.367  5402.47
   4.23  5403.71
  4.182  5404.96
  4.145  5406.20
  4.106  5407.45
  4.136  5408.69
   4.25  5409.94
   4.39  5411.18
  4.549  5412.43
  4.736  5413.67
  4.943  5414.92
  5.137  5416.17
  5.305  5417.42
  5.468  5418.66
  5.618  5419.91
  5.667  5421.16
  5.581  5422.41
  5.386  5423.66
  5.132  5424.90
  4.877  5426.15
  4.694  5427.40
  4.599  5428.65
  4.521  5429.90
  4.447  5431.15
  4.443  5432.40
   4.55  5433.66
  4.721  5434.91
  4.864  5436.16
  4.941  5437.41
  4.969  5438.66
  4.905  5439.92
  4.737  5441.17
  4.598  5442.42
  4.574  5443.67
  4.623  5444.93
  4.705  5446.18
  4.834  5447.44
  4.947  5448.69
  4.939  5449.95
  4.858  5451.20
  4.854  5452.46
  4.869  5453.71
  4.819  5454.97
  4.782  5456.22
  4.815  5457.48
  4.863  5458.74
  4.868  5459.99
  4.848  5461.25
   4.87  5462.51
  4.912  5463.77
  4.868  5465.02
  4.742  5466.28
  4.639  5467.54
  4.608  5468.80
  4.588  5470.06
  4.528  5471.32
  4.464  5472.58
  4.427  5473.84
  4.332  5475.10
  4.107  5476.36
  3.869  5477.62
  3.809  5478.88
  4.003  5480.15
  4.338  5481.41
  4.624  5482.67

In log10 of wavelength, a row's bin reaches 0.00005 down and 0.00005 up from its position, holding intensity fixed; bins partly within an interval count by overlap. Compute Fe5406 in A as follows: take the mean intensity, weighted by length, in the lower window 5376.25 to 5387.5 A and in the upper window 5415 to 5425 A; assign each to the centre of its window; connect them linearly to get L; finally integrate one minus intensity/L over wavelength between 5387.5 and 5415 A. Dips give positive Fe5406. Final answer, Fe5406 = 4.1 A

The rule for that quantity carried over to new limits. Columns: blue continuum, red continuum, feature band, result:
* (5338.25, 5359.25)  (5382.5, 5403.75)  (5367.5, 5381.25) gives 0.3 A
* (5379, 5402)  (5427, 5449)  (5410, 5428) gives -1.4 A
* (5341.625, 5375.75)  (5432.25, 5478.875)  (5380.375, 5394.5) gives -0.6 A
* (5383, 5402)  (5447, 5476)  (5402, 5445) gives -0.6 A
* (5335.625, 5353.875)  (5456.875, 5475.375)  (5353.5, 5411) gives 1.0 A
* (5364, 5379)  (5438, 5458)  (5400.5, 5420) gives 0.1 A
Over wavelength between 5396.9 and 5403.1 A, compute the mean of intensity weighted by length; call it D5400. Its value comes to 4.58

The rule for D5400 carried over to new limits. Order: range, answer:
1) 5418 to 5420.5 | 5.55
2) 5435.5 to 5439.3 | 4.92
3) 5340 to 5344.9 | 4.75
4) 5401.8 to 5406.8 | 4.23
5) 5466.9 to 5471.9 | 4.59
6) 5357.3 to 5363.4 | 4.91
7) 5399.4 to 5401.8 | 4.63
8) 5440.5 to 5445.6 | 4.64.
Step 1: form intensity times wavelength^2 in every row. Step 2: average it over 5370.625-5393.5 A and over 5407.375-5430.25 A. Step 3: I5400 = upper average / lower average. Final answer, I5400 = 1.1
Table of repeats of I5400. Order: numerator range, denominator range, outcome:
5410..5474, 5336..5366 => 1.06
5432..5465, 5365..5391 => 1.06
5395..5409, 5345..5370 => 0.97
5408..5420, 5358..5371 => 1.07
